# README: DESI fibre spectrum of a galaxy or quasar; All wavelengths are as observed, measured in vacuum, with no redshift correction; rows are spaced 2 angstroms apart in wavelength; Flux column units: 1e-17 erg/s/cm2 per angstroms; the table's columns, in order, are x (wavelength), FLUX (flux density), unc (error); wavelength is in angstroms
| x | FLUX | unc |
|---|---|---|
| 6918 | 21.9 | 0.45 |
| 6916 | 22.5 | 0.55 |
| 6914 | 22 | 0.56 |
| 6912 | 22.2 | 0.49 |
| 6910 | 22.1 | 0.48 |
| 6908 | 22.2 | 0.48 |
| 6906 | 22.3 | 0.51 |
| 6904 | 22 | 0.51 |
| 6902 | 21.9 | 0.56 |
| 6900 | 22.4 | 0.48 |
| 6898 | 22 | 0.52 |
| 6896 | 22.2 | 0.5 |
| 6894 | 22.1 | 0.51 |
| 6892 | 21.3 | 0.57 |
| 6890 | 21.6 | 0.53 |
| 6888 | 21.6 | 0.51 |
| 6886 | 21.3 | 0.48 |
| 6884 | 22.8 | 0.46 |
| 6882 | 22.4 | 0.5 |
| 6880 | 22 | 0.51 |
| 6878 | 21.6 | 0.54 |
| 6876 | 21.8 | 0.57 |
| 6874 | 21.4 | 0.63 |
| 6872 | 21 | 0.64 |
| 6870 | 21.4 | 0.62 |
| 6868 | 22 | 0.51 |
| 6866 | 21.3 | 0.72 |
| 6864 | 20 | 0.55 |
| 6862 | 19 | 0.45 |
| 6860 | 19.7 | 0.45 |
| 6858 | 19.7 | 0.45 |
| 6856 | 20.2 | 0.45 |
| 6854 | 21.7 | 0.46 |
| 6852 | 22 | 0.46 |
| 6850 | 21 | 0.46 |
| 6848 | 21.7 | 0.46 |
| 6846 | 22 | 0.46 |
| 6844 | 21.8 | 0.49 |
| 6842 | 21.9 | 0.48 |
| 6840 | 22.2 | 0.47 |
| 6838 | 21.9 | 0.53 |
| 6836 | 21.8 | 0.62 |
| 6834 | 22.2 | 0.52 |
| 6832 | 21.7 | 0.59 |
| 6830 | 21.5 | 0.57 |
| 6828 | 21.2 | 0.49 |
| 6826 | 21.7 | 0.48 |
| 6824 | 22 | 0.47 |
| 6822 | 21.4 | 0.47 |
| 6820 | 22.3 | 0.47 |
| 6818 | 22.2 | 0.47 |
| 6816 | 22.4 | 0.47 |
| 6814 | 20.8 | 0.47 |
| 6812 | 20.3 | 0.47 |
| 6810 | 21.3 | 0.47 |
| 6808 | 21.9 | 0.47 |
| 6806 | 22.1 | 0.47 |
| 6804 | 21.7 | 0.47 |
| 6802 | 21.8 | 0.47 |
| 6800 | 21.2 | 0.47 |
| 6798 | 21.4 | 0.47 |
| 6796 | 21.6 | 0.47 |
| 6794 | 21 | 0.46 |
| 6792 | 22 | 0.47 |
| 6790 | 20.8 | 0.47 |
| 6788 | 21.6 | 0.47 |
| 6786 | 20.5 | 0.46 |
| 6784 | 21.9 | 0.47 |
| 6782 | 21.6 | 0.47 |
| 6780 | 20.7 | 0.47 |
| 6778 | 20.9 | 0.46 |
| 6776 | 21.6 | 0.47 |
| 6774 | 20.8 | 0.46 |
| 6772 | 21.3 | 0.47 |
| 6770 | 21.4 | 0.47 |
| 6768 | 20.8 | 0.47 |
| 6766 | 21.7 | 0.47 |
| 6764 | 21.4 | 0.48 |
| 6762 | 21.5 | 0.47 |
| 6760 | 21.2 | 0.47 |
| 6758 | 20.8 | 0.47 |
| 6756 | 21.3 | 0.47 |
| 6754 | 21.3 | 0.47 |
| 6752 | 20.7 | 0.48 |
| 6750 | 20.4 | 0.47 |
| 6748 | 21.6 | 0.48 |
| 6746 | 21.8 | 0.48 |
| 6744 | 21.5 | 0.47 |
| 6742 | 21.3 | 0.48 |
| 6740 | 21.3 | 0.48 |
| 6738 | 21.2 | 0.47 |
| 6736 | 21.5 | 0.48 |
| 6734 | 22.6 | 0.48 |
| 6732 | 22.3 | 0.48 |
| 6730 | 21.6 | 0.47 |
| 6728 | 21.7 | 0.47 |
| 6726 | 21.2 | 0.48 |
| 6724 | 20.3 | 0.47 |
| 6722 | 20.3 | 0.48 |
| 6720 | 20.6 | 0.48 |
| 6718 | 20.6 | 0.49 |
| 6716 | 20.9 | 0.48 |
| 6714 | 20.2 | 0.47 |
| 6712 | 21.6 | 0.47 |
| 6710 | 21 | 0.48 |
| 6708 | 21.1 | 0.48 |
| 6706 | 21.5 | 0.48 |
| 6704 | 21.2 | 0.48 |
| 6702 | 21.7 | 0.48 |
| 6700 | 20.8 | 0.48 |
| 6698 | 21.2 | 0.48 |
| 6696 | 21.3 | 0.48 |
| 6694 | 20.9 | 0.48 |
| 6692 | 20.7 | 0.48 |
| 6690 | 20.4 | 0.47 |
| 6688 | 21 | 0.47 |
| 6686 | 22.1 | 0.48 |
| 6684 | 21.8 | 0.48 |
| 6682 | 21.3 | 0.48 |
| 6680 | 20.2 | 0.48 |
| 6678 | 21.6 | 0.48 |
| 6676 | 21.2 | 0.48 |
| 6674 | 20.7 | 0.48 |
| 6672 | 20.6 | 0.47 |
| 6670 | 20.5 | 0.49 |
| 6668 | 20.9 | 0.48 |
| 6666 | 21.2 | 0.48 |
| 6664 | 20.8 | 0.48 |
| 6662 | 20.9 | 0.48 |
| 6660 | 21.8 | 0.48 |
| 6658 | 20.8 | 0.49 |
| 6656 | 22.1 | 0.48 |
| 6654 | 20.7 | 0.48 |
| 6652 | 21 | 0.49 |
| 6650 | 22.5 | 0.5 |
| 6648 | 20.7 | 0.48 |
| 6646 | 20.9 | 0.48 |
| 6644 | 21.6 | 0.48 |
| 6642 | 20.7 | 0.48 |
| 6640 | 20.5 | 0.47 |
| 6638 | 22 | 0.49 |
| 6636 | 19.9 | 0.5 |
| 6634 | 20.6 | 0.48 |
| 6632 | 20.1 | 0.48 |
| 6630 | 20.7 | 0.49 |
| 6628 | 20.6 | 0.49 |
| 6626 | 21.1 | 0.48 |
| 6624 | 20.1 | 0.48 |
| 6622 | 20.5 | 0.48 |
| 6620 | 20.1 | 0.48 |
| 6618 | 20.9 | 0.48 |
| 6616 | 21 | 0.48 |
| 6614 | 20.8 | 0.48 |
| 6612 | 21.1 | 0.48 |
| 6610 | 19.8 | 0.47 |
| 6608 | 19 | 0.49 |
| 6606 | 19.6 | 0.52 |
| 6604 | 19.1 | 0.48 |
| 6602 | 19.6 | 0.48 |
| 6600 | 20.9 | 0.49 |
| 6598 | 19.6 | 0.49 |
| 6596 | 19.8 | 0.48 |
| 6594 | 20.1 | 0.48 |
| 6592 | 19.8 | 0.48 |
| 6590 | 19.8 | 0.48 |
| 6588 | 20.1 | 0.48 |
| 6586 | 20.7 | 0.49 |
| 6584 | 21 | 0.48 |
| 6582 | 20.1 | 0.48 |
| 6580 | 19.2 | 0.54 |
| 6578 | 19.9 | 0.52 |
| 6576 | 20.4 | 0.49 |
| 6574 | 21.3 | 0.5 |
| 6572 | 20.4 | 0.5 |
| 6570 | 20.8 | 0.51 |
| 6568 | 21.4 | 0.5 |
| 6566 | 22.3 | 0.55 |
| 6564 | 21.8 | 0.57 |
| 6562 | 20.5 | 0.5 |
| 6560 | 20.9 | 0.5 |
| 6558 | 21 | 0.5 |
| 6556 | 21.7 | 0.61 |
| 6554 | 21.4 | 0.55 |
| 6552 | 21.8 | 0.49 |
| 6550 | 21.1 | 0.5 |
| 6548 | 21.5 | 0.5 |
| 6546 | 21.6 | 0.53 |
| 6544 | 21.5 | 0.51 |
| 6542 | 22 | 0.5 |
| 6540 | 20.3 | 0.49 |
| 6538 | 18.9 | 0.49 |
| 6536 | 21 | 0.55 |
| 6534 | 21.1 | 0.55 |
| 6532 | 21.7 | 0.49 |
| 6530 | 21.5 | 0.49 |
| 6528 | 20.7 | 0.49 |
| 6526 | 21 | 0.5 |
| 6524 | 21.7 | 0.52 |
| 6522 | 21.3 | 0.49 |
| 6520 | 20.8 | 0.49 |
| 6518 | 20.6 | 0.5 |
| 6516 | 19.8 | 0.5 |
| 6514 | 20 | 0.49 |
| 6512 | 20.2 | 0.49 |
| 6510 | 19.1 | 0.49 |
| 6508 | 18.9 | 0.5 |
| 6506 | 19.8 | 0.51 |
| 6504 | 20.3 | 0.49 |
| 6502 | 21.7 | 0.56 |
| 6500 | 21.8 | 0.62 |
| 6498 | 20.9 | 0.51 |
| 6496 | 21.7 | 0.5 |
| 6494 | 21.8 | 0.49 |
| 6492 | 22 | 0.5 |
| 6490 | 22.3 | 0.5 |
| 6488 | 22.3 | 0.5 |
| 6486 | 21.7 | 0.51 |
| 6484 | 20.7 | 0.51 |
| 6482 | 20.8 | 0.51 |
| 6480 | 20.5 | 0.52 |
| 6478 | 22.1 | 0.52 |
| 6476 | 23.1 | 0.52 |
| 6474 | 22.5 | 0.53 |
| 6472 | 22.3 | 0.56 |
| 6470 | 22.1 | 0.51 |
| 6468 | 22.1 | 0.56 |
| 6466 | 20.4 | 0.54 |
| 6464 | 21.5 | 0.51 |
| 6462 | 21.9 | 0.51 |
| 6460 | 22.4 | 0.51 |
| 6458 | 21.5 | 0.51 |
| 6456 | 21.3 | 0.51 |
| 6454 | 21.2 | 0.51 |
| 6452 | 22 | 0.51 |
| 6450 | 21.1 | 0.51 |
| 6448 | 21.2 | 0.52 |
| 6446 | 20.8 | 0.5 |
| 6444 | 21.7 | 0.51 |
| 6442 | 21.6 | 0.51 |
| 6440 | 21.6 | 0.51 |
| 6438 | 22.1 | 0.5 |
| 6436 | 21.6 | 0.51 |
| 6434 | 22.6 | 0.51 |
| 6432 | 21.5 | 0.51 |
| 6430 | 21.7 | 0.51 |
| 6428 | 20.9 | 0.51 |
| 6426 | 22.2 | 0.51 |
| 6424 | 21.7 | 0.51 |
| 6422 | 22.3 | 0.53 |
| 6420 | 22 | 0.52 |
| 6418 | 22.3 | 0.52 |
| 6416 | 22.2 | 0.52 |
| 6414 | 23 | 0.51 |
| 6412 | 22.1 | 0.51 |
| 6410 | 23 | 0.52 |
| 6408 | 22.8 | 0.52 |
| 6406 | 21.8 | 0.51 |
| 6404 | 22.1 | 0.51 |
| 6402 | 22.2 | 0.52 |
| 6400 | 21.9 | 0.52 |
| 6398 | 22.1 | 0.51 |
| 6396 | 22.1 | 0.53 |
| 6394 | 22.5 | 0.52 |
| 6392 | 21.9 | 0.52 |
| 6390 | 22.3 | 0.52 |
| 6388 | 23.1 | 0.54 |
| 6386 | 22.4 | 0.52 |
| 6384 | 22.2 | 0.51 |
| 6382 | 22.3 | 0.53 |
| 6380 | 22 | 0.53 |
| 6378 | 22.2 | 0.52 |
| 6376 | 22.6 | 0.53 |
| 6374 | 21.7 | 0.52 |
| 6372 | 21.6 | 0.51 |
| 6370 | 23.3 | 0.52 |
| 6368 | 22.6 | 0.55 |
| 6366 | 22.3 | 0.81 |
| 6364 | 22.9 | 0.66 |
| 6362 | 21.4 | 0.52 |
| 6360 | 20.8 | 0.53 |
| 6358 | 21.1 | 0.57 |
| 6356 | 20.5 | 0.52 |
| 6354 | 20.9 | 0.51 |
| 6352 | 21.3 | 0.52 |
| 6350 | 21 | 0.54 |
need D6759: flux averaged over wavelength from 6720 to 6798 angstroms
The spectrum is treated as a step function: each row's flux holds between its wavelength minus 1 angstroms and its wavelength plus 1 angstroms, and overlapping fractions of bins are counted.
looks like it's 21.3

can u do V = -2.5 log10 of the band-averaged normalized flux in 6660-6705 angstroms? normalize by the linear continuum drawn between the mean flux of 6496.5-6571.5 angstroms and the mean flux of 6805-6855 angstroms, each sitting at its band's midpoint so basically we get 0.01 mag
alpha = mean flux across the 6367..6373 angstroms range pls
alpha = 22.5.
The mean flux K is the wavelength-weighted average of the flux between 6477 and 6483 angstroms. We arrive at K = 21.1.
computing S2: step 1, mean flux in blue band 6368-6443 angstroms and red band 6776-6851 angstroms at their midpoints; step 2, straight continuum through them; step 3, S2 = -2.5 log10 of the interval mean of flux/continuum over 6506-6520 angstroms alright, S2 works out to 0.11 mag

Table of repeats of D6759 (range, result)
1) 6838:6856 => 21.7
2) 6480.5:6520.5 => 20.9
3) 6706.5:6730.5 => 20.9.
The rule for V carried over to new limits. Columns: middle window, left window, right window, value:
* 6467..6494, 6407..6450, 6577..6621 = -0.03 mag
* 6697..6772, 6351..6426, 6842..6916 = 0.03 mag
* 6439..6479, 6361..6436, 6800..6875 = 0.02 mag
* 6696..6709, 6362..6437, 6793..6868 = 0.02 mag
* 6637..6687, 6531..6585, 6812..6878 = 0.00 mag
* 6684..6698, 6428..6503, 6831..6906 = 0.02 mag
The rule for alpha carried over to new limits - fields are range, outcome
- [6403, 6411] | 22.4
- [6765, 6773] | 21.3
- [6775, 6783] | 21.2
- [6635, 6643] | 20.8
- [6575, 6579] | 20.1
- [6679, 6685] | 21.1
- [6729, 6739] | 21.8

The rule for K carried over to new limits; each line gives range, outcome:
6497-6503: 21.5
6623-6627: 20.6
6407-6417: 22.6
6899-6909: 22.2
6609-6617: 20.7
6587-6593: 19.9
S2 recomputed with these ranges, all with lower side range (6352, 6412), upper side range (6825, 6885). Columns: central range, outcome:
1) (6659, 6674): 0.038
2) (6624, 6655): 0.043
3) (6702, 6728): 0.034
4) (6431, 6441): 0.006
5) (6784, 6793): 0.011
